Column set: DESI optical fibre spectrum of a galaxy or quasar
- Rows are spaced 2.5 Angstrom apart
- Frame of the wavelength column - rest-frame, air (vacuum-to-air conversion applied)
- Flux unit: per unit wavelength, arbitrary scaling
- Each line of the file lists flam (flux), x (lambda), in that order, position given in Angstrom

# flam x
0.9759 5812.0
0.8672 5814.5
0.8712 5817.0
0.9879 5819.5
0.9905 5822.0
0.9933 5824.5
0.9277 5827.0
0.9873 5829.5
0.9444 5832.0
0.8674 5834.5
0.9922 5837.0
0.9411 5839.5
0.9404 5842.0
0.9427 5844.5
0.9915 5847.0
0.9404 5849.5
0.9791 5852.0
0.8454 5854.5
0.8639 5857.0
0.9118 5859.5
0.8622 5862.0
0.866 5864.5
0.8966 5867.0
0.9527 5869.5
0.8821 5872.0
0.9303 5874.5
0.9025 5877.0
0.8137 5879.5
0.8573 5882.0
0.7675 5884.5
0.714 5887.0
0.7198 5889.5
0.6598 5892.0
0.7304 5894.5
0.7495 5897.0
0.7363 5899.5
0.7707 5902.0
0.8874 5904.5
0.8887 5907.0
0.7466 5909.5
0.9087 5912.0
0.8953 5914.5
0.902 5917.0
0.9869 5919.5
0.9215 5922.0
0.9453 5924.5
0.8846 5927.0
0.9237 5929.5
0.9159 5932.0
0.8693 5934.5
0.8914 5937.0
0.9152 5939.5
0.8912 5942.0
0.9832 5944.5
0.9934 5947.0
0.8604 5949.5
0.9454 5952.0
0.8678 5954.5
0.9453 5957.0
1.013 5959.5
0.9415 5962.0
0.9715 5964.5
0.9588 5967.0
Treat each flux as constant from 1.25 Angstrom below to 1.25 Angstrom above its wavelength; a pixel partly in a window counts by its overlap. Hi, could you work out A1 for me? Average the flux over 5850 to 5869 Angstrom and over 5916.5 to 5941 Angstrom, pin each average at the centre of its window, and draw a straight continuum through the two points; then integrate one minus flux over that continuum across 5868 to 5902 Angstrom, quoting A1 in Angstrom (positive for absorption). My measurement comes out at 3.8 Angstrom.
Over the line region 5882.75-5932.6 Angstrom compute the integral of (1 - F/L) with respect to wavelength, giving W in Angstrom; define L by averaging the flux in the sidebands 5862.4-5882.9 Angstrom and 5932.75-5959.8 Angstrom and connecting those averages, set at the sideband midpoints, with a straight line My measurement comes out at 4.0 Angstrom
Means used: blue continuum 0.887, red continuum 0.922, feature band 0.832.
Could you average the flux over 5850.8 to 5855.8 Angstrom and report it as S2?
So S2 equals 0.911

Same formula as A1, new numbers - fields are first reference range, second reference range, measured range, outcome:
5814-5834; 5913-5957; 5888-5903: 3.25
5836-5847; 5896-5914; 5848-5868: 0.53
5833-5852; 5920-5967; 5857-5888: 2.55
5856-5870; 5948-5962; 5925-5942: 0.34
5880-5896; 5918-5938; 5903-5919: -0.59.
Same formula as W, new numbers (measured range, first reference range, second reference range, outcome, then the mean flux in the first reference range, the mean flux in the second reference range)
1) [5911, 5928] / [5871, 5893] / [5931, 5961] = -0.9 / 0.806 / 0.925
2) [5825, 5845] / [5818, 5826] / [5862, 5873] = 0.3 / 0.985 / 0.896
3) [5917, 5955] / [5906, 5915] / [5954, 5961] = -0.6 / 0.856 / 0.95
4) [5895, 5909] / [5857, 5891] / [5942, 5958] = 1.3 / 0.851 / 0.929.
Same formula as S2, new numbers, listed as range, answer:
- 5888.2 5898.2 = 0.715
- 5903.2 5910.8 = 0.841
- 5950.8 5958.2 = 0.919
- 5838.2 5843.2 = 0.941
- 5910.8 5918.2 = 0.902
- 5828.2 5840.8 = 0.946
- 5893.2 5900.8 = 0.738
